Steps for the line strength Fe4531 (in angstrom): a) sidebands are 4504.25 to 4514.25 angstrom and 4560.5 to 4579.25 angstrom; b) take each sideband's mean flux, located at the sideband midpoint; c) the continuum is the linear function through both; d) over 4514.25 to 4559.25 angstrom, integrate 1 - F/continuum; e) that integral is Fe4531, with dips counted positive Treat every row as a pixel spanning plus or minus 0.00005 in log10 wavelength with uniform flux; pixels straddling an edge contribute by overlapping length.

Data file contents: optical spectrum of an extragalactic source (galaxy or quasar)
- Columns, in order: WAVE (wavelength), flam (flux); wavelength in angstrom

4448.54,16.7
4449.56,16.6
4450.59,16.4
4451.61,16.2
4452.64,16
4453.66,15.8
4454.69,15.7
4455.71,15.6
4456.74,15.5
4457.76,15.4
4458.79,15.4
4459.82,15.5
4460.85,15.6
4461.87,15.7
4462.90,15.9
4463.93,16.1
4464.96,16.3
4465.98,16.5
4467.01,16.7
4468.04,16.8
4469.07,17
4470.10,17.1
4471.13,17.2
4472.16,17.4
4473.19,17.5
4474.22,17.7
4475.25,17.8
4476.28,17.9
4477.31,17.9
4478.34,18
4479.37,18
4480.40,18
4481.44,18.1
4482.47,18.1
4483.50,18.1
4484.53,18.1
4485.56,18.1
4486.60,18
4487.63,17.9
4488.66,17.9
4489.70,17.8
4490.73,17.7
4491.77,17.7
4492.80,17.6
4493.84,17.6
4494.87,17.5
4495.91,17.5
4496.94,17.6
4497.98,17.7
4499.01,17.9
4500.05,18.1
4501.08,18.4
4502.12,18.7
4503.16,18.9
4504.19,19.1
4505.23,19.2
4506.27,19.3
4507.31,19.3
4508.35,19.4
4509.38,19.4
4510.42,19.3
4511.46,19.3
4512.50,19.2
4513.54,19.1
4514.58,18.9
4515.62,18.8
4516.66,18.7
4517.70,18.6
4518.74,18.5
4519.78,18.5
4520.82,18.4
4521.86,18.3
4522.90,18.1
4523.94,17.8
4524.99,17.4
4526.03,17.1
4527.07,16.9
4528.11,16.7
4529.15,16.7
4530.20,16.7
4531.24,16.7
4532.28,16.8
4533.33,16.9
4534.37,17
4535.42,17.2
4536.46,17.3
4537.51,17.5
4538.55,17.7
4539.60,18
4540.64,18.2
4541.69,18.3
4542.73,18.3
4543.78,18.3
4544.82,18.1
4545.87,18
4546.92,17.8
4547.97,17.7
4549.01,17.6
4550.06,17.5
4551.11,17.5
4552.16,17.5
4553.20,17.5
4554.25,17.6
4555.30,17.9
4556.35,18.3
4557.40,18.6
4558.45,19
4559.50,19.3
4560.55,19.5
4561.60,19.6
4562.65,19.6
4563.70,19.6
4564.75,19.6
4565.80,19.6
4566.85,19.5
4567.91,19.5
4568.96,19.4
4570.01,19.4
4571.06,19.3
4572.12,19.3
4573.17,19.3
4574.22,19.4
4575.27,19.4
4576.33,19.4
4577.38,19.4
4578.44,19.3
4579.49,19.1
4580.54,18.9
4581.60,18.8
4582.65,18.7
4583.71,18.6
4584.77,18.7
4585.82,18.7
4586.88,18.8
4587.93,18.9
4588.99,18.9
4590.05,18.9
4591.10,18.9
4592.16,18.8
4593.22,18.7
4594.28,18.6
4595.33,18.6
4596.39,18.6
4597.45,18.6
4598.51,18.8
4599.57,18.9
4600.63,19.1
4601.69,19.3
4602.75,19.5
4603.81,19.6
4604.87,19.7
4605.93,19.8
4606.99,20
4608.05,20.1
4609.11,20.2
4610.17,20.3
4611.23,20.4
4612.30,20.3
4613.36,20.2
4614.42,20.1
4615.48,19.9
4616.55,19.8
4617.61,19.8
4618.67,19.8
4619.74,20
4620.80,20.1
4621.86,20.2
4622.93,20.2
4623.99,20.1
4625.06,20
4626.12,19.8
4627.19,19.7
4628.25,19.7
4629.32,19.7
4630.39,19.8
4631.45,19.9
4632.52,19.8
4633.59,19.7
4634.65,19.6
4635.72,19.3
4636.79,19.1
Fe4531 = 3.6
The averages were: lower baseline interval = 19.2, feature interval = 17.8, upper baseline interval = 19.4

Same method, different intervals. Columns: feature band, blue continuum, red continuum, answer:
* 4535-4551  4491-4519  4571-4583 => 0.9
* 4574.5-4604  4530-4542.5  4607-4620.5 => 0.4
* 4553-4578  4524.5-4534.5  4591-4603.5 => -1.7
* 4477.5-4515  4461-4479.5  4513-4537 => -2.1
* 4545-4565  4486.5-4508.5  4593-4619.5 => 0.6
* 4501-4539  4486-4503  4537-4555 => -0.6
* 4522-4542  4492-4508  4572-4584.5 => 1.4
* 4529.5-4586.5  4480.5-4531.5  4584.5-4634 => 1.3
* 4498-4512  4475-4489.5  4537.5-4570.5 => -0.6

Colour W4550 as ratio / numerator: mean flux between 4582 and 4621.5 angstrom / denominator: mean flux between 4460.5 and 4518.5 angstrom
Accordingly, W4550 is 1.1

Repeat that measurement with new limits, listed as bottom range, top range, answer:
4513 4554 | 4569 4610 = 1.08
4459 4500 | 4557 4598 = 1.10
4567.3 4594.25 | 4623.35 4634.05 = 1.04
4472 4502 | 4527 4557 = 0.98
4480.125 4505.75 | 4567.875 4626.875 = 1.08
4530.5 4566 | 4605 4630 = 1.11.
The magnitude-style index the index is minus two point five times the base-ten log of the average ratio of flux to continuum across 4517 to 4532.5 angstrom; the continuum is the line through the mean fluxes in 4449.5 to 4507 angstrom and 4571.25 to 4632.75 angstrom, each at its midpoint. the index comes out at 0.03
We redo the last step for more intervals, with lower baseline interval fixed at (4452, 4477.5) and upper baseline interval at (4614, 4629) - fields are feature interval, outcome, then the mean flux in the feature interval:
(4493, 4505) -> -0.05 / 18.1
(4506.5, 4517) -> -0.10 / 19.1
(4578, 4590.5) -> 0.01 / 18.9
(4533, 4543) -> 0.03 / 17.6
